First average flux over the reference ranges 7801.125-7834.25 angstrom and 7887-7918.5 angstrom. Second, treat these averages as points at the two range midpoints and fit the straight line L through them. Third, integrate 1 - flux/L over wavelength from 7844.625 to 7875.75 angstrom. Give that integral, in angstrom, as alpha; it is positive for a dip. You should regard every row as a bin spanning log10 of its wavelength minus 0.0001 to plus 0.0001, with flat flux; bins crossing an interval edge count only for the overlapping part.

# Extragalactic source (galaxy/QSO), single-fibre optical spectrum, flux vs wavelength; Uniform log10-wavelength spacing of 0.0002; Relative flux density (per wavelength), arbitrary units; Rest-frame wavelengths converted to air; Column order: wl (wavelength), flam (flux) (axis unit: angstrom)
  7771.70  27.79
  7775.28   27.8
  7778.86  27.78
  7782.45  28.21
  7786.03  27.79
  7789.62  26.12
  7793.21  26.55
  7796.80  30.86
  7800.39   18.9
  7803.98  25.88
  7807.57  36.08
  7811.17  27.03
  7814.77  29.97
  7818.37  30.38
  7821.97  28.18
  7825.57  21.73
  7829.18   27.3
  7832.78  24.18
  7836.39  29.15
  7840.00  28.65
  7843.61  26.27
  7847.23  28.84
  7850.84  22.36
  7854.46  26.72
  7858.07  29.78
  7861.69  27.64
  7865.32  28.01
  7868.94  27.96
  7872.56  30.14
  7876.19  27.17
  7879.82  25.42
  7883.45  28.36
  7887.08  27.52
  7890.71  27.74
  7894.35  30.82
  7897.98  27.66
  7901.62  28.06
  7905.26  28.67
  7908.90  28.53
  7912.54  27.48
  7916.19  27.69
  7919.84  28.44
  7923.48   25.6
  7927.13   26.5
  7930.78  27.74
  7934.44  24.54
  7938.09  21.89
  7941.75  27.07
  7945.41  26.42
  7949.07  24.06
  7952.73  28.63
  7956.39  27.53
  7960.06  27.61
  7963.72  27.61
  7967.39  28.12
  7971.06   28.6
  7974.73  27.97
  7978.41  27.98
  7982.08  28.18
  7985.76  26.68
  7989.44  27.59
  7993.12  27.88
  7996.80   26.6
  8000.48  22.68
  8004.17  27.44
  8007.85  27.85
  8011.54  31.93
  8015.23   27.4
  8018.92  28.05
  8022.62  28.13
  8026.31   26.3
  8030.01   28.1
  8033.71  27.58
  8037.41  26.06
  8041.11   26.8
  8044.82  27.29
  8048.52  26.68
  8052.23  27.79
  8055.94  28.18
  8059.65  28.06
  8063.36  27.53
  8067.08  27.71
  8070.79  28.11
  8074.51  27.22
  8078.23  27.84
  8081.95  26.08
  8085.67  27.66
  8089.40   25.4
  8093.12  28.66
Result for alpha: 0.4 angstrom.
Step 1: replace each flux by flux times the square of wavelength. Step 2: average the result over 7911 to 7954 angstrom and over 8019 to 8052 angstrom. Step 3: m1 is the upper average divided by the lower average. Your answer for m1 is 1.1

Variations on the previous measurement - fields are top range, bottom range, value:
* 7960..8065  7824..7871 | 1.07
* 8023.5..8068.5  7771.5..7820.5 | 1.04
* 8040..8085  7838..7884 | 1.05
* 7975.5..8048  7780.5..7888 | 1.04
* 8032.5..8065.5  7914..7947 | 1.07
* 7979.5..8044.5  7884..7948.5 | 1.03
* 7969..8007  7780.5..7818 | 1.02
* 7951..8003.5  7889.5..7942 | 1.02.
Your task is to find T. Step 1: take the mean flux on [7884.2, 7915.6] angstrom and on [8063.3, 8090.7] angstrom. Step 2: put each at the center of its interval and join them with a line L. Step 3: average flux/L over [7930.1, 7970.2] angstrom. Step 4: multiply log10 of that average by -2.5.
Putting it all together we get 0.059 mag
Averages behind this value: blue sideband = 28.3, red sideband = 27.2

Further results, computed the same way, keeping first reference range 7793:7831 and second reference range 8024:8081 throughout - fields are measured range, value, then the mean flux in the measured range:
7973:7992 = -0.009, 27.7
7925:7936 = 0.049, 26.3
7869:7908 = -0.025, 28.2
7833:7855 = 0.030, 26.8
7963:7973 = -0.027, 28.2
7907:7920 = -0.019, 28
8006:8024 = -0.049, 28.7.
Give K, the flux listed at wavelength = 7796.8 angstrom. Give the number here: 30.86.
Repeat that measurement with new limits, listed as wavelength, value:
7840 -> 28.65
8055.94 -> 28.18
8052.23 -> 27.79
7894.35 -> 30.82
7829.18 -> 27.3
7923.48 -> 25.6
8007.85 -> 27.85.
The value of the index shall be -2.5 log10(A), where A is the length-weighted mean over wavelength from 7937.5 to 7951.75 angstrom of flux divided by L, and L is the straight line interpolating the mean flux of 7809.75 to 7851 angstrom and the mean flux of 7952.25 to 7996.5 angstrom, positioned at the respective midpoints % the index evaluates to 0.10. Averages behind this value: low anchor 27.2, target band 25.3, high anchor 27.8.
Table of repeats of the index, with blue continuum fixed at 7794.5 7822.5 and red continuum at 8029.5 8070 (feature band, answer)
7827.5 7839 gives 0.051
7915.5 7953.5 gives 0.071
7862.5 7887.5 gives 0.013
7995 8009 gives 0.063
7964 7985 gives -0.012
